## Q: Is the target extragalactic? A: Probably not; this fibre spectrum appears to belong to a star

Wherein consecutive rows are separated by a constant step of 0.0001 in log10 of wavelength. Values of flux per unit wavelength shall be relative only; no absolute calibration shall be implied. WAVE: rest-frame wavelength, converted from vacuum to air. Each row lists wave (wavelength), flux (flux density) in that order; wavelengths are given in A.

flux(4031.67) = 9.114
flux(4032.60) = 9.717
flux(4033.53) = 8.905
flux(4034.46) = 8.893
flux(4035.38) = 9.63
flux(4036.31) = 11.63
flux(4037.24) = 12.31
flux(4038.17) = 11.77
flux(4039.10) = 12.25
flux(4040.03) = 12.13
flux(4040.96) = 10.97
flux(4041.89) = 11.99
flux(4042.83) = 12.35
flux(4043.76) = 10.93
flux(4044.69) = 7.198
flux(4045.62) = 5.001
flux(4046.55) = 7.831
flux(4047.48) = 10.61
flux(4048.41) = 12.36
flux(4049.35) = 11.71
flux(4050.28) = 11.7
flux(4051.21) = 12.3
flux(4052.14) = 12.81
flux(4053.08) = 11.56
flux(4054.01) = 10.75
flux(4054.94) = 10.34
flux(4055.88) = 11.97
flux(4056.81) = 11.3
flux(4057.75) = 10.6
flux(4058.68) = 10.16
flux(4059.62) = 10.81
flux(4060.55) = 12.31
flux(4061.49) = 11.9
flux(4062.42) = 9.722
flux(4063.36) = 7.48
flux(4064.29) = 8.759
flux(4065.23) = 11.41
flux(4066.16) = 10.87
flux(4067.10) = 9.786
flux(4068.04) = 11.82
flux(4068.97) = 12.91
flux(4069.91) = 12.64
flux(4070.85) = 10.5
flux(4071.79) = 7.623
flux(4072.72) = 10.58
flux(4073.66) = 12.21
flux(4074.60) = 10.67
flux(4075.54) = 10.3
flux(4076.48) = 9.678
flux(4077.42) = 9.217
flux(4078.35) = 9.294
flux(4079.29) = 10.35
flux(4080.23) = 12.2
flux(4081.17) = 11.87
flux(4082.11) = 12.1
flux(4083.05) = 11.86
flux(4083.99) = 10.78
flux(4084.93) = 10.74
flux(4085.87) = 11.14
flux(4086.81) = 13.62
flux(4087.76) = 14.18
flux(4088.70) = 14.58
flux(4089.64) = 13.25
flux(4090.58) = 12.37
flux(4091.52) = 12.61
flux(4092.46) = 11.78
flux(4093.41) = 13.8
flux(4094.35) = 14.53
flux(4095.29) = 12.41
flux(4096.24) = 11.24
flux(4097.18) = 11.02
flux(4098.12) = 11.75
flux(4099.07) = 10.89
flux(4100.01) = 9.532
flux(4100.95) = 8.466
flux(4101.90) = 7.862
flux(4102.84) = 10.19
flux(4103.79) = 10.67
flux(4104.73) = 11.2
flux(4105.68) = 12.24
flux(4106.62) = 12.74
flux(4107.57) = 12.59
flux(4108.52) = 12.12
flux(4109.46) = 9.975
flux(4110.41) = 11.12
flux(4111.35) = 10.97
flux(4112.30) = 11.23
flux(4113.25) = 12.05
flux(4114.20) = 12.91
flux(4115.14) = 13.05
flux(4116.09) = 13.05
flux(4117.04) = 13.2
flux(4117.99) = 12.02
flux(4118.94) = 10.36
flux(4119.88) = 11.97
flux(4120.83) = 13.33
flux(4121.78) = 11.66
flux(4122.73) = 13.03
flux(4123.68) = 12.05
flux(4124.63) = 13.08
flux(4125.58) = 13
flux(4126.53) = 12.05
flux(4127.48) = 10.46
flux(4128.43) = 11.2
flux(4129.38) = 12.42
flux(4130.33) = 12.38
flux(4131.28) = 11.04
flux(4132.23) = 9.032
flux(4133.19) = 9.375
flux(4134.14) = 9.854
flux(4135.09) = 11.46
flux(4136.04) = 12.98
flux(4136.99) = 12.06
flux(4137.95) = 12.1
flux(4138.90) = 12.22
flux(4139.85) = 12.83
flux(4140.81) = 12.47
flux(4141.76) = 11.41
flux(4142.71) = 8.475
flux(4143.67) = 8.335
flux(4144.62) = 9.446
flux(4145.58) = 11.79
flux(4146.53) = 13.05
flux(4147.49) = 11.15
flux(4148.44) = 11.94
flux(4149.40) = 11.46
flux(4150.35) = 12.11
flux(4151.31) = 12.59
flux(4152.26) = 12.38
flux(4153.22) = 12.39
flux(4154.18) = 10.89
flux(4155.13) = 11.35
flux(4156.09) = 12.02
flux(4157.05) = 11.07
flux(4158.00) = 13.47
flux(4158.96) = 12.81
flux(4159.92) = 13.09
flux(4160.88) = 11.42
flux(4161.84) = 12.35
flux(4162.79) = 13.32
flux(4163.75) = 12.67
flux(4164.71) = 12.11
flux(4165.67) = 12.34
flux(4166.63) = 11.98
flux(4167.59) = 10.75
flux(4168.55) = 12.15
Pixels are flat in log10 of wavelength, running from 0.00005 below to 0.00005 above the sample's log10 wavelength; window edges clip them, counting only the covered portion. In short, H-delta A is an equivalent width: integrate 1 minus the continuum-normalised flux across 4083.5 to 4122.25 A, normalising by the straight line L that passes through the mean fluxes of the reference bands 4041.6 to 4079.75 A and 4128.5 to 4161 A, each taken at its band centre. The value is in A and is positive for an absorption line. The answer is -2.7 A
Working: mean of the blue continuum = 10.6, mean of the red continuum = 11.6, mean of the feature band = 11.8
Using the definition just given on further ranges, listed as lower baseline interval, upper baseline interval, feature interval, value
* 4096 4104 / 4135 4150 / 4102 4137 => -3.1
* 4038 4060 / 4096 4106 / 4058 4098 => -2.8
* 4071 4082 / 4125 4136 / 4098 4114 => -0.1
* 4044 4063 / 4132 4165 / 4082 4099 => -2.1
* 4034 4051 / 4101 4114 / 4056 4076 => 0.2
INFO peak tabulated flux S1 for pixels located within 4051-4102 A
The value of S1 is 14.58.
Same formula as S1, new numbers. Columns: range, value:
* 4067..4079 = 12.91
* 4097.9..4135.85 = 13.33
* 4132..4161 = 13.47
